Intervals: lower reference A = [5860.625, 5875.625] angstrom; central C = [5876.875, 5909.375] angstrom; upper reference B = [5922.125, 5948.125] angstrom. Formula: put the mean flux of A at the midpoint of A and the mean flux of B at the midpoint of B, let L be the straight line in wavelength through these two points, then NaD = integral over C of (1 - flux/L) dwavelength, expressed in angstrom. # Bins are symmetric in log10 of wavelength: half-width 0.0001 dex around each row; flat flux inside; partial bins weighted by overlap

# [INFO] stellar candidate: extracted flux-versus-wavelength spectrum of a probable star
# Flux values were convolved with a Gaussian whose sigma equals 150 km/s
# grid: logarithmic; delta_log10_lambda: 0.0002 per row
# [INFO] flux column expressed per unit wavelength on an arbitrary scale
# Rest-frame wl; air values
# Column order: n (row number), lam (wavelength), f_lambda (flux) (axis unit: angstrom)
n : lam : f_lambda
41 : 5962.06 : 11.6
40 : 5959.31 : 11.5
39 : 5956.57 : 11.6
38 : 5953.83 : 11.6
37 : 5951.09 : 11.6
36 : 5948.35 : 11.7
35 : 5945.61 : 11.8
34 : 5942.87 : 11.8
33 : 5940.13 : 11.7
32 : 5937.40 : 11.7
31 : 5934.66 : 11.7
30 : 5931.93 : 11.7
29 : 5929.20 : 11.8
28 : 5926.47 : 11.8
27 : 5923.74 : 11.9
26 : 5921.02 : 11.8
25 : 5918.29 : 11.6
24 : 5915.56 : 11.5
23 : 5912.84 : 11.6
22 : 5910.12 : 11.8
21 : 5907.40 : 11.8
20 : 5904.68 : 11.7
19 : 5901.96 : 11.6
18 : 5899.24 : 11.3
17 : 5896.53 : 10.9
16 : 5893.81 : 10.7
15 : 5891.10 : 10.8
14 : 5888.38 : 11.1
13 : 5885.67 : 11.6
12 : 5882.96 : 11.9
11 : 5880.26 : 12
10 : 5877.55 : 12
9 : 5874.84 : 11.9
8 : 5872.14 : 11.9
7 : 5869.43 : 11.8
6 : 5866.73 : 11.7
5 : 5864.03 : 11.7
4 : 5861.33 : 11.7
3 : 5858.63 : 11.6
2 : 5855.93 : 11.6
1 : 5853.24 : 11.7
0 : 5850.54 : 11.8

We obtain 0.9 angstrom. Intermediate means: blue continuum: 11.8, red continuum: 11.8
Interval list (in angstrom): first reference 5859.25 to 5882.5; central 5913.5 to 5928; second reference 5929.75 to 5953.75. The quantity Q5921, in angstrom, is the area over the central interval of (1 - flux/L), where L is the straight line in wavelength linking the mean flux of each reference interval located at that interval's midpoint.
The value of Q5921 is 0.04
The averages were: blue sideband 11.8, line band 11.7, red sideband 11.7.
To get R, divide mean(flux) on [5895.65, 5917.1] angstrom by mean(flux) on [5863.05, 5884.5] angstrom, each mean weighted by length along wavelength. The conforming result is 0.97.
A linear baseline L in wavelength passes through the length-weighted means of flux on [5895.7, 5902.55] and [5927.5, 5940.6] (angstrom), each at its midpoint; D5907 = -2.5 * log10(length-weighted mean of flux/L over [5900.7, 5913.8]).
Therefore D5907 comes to -0.031 mag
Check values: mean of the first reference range 11.3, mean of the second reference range 11.7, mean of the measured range 11.7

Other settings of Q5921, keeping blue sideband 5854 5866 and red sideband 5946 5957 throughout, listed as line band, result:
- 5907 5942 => -0.22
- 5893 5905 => 0.44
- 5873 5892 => 0.02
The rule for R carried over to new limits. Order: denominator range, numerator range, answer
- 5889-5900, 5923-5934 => 1.08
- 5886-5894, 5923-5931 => 1.08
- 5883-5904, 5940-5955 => 1.04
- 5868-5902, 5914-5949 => 1.02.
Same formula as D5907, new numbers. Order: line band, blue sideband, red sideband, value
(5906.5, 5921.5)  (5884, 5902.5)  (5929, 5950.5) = -0.03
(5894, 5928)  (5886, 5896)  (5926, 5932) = -0.02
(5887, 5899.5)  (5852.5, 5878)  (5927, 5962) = 0.08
